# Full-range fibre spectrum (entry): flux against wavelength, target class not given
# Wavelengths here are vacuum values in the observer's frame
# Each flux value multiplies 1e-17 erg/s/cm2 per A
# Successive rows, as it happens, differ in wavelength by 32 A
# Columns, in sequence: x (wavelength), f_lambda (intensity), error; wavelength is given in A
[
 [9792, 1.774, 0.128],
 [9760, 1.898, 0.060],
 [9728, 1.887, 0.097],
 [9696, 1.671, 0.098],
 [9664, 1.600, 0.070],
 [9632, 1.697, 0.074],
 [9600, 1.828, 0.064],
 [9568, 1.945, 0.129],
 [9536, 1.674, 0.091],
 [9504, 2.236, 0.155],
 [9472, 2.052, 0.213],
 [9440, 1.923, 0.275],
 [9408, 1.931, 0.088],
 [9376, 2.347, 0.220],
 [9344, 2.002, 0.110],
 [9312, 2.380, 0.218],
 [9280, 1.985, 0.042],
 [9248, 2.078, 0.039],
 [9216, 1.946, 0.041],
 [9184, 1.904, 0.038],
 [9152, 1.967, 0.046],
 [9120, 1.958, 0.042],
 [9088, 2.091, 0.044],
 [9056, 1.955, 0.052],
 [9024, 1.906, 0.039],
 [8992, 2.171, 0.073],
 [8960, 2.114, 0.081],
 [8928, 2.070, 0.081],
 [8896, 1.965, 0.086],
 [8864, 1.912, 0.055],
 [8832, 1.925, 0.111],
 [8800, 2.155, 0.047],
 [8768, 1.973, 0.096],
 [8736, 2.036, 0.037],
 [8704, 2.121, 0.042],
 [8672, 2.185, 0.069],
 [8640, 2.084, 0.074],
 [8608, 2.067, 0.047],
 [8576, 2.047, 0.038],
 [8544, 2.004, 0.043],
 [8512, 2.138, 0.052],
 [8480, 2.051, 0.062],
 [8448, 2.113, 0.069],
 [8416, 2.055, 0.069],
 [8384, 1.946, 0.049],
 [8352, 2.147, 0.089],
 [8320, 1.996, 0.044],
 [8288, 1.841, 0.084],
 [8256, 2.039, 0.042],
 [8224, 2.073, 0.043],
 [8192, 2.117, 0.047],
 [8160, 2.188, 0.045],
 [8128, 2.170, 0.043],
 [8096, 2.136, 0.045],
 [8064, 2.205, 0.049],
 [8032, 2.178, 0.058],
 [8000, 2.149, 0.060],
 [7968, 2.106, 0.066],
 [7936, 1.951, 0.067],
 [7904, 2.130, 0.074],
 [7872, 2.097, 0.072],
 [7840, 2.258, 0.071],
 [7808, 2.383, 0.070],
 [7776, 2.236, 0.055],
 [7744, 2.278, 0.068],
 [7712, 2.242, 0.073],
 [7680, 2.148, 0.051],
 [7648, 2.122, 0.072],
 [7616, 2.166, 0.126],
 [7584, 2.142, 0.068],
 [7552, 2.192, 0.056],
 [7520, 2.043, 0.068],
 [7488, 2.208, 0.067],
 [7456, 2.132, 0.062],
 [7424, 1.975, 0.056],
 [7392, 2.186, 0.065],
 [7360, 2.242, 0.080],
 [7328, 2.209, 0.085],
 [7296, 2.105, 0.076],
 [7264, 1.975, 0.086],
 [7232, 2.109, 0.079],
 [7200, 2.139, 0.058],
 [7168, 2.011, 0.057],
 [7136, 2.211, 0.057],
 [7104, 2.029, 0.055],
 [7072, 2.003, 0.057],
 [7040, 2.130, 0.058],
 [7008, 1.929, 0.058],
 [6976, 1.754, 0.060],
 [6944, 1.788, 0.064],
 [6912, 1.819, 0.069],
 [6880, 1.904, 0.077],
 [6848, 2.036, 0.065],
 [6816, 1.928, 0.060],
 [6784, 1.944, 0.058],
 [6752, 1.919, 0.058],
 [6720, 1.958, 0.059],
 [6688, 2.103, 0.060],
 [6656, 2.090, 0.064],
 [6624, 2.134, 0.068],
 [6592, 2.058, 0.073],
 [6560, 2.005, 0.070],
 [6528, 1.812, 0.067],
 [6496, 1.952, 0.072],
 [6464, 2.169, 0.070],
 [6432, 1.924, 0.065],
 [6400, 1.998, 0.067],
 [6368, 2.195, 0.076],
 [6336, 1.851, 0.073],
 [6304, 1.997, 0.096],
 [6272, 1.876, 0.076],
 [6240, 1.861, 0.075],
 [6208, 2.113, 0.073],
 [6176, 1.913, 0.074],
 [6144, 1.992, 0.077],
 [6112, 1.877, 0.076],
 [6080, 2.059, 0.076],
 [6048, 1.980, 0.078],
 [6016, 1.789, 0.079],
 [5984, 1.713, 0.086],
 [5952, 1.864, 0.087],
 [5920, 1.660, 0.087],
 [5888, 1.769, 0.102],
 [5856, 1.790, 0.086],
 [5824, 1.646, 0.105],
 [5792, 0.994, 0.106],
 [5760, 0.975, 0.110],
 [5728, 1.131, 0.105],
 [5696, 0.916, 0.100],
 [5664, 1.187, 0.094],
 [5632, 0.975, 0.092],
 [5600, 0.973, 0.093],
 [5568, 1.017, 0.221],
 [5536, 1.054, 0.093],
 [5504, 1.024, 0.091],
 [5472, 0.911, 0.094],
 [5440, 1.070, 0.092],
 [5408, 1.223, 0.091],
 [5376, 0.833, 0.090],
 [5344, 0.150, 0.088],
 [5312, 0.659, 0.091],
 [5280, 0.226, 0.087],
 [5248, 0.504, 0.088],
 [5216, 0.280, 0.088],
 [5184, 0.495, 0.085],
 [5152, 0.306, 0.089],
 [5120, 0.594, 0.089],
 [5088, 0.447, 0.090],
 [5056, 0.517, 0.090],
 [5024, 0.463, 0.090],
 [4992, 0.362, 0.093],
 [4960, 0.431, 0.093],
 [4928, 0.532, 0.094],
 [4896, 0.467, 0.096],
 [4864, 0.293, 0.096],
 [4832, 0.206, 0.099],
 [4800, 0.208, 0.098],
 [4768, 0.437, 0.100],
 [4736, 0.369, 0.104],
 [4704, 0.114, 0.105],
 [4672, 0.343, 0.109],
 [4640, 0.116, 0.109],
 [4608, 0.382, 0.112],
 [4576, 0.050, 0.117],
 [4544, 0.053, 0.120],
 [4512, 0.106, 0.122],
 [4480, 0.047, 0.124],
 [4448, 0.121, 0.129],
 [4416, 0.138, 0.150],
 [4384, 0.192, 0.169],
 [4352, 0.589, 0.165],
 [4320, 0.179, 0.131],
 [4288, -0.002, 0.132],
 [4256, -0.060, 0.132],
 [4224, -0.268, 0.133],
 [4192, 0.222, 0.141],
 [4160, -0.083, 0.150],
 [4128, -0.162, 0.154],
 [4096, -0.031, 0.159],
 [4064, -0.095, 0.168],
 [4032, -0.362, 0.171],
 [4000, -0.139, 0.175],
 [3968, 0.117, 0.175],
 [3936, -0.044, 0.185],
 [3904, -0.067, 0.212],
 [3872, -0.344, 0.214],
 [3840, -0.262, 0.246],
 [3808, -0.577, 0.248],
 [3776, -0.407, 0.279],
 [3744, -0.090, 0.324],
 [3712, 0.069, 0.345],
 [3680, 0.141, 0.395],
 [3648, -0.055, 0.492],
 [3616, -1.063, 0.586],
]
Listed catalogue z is 0.34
